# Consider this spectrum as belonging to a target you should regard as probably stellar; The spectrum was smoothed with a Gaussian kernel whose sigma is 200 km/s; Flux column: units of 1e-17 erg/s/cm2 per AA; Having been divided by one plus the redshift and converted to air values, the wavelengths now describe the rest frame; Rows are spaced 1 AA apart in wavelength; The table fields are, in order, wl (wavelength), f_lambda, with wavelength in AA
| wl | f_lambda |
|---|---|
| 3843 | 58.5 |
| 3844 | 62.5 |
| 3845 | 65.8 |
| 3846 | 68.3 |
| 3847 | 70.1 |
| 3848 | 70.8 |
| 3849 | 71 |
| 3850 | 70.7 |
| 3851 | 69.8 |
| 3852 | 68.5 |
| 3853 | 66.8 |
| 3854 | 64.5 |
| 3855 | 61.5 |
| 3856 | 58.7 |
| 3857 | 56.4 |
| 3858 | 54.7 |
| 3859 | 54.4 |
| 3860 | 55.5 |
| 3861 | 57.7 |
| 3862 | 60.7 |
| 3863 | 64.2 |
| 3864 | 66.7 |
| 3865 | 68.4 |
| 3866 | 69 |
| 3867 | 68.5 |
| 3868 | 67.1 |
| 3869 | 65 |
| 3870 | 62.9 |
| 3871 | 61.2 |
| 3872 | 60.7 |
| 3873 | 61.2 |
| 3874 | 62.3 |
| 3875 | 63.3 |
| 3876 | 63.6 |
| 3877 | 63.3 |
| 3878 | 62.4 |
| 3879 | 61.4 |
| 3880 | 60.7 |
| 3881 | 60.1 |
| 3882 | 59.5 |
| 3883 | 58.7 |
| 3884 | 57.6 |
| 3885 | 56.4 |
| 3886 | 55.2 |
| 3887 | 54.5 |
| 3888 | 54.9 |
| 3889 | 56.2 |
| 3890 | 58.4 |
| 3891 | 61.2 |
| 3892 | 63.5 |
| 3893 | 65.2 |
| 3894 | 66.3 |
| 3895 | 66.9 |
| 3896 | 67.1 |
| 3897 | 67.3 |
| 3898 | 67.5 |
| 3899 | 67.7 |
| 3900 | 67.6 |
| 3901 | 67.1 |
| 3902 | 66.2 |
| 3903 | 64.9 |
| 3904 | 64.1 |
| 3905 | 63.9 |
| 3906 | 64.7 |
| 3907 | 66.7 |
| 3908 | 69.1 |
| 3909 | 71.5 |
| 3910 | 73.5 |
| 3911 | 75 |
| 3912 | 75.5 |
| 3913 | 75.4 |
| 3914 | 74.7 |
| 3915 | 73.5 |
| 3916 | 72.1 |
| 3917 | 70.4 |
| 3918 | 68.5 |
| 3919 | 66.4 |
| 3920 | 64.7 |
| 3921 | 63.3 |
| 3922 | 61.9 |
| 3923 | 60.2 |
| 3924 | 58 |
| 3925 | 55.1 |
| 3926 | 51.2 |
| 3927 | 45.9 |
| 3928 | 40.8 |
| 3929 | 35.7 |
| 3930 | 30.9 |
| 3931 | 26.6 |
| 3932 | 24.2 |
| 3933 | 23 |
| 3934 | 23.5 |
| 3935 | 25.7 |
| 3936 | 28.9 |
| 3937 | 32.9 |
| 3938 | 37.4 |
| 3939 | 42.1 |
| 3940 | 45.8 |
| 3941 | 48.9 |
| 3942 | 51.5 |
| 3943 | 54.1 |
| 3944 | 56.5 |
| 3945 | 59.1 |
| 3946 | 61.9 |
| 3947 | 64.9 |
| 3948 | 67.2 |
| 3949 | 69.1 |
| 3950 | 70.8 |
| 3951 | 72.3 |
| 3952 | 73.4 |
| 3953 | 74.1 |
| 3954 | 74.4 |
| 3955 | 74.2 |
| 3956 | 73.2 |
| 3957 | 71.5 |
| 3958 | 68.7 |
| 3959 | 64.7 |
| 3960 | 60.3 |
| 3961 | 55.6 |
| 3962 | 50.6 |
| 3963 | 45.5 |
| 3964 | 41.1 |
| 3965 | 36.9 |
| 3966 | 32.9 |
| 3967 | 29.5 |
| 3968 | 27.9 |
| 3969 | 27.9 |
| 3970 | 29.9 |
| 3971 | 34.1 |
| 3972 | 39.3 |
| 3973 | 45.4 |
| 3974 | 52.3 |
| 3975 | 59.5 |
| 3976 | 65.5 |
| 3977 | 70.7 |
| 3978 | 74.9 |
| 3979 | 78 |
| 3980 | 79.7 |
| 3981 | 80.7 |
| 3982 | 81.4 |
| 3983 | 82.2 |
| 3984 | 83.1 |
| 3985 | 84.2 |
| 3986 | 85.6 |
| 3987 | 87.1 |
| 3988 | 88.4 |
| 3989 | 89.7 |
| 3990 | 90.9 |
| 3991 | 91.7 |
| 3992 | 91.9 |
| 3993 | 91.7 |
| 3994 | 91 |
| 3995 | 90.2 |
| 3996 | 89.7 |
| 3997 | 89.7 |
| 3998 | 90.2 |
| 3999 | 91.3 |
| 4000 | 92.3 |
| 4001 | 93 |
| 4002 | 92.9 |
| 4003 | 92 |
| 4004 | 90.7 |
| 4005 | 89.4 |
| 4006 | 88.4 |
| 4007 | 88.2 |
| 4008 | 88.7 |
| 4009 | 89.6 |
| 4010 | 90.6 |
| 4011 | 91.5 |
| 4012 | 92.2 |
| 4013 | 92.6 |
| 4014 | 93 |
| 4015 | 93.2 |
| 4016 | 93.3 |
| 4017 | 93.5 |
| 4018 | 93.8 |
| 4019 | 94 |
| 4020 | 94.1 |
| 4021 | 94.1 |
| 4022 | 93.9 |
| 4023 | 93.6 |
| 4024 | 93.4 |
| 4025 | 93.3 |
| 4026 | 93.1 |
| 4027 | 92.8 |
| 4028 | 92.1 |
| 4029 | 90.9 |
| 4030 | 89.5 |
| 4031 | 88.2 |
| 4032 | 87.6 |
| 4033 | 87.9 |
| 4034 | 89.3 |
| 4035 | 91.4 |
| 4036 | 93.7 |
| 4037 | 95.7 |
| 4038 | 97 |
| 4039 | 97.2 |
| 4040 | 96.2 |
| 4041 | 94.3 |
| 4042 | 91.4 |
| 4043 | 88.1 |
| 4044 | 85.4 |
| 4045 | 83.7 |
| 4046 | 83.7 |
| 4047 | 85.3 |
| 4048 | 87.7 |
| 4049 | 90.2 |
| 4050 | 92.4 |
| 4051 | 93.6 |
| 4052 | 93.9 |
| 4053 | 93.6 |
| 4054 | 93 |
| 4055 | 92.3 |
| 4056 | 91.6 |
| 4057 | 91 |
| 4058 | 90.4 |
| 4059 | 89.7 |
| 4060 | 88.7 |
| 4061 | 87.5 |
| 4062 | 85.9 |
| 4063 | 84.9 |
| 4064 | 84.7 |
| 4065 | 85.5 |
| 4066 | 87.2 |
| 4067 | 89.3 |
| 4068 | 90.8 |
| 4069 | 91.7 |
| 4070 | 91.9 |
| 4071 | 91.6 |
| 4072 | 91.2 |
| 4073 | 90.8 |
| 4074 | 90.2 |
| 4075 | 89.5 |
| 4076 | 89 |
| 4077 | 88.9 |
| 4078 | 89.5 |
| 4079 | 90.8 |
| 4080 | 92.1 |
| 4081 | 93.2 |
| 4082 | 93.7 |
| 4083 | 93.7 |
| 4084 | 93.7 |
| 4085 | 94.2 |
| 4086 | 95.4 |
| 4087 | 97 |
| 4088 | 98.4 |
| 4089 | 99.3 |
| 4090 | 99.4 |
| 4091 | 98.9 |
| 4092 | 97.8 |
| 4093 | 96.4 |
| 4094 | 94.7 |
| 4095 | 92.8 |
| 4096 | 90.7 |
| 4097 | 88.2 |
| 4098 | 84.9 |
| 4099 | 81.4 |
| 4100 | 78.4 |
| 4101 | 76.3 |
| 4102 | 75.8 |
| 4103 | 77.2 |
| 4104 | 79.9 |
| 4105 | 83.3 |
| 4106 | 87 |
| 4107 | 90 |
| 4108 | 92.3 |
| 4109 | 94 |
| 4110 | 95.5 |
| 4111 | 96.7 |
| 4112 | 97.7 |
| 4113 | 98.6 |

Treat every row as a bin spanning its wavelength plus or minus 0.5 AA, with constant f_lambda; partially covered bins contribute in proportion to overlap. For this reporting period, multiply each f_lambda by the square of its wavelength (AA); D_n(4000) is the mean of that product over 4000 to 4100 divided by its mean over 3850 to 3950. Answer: 1.7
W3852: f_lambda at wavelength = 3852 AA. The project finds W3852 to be 68.5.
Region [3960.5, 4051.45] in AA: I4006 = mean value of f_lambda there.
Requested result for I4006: 81.3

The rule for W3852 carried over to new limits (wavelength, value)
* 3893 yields 65.2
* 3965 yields 36.9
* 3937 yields 32.9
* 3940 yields 45.8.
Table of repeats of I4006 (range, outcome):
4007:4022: 92.3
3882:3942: 57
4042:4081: 89.5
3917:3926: 62.1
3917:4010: 64.1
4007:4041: 92.4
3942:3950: 61.7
